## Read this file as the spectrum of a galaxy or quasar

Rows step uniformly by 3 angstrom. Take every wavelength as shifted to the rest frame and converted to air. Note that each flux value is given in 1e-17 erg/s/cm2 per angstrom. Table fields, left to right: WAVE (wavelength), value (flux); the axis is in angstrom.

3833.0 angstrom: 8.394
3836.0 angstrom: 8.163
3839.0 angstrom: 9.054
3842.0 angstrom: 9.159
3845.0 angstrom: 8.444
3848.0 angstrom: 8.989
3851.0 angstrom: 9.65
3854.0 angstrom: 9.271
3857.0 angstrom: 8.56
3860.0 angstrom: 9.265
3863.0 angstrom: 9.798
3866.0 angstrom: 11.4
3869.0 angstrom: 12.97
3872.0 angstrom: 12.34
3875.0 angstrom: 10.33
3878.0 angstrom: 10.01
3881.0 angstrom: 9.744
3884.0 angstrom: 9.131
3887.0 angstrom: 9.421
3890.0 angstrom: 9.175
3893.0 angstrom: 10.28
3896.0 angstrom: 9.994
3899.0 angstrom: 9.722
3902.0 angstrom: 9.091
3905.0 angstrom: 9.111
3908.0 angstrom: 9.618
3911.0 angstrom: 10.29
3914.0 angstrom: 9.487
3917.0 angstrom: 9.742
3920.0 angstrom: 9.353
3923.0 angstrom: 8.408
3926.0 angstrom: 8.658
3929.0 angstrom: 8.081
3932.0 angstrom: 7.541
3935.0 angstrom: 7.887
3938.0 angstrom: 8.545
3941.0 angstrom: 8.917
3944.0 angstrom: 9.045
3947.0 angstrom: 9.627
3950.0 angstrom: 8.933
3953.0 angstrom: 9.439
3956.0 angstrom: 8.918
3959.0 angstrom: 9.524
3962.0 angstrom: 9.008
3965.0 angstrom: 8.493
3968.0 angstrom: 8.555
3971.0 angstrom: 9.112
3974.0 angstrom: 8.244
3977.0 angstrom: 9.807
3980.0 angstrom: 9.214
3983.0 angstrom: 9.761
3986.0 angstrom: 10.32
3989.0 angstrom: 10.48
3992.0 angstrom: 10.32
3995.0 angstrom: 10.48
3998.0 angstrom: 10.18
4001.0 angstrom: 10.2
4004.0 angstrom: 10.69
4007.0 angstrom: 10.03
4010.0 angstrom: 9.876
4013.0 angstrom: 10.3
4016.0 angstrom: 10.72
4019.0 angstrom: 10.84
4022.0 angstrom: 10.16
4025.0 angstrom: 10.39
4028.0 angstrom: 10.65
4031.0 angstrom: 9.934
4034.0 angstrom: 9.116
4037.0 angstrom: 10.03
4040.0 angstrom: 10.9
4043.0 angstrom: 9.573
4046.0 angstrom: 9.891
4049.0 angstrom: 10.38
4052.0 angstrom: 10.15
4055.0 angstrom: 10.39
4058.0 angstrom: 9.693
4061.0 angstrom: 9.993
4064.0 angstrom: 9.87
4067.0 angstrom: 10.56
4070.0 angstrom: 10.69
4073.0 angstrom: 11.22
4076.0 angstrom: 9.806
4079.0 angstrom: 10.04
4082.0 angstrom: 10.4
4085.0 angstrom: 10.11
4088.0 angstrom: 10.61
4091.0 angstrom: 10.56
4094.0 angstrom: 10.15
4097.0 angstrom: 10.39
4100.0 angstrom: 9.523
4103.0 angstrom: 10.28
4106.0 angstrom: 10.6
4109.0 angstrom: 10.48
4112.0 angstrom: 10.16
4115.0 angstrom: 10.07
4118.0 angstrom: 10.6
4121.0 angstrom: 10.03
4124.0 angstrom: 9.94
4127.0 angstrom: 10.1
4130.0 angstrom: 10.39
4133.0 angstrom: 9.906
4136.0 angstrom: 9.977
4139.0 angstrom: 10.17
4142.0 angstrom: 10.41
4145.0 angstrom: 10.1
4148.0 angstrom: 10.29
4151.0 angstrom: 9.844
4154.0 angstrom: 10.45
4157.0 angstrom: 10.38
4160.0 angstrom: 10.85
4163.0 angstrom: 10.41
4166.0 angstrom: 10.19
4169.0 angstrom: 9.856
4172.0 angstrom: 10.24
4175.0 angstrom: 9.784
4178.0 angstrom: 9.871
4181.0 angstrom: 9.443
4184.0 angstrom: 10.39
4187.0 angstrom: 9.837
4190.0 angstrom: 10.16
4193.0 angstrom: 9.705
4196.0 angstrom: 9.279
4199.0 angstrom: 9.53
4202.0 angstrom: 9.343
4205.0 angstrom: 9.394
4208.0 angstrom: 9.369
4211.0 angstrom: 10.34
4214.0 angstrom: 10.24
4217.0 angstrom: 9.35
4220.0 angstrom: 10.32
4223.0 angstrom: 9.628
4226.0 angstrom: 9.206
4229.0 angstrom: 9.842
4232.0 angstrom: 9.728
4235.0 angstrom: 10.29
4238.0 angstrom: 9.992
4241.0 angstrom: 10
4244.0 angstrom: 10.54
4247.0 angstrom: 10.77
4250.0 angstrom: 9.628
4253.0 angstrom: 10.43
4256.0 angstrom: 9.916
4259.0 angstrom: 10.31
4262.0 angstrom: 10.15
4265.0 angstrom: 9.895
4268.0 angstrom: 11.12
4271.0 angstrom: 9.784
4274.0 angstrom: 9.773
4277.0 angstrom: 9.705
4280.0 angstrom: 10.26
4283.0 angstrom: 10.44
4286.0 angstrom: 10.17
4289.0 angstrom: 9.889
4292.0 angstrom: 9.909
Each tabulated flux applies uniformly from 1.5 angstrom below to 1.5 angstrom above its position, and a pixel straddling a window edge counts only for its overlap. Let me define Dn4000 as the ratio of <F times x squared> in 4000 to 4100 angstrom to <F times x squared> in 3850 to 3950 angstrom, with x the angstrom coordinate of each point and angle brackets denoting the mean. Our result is 1.2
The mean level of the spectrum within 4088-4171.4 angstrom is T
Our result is 10.2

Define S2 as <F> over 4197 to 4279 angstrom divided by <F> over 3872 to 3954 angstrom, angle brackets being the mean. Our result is 1.1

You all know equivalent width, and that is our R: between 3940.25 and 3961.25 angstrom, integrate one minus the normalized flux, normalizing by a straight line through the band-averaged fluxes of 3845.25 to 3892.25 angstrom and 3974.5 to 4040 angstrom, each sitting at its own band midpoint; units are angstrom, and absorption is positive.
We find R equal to 1.82 angstrom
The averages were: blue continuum 9.97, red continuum 10.2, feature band 9.2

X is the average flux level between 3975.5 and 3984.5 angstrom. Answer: 9.59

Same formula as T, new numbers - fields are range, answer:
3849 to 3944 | 9.53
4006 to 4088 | 10.2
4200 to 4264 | 9.94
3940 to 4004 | 9.49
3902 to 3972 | 8.97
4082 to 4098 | 10.4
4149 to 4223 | 9.94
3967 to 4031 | 10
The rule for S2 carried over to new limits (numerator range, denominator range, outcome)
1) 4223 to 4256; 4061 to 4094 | 0.97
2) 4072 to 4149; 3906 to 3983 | 1.14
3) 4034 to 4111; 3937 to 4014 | 1.07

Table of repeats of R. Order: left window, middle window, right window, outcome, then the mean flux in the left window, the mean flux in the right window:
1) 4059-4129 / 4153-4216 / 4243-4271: 1.99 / 10.3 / 10.3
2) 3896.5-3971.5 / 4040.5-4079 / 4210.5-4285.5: -3.11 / 9.02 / 10.1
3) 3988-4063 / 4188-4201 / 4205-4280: 0.50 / 10.2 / 10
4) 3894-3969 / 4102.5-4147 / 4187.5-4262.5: -2.82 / 9.05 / 9.89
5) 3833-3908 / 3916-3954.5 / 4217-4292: 3.86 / 9.68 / 10.1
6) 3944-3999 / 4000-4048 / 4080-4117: -2.05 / 9.45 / 10.3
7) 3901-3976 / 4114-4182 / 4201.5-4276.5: -3.40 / 8.95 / 9.98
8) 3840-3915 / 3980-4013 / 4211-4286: -1.00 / 9.81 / 10.1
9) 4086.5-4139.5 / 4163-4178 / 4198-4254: 0.01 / 10.2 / 9.89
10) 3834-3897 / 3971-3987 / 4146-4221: 0.68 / 9.76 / 9.95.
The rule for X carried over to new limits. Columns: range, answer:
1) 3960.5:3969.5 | 8.69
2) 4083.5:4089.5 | 10.4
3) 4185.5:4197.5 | 9.75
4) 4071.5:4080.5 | 10.4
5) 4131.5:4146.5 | 10.1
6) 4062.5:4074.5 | 10.6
